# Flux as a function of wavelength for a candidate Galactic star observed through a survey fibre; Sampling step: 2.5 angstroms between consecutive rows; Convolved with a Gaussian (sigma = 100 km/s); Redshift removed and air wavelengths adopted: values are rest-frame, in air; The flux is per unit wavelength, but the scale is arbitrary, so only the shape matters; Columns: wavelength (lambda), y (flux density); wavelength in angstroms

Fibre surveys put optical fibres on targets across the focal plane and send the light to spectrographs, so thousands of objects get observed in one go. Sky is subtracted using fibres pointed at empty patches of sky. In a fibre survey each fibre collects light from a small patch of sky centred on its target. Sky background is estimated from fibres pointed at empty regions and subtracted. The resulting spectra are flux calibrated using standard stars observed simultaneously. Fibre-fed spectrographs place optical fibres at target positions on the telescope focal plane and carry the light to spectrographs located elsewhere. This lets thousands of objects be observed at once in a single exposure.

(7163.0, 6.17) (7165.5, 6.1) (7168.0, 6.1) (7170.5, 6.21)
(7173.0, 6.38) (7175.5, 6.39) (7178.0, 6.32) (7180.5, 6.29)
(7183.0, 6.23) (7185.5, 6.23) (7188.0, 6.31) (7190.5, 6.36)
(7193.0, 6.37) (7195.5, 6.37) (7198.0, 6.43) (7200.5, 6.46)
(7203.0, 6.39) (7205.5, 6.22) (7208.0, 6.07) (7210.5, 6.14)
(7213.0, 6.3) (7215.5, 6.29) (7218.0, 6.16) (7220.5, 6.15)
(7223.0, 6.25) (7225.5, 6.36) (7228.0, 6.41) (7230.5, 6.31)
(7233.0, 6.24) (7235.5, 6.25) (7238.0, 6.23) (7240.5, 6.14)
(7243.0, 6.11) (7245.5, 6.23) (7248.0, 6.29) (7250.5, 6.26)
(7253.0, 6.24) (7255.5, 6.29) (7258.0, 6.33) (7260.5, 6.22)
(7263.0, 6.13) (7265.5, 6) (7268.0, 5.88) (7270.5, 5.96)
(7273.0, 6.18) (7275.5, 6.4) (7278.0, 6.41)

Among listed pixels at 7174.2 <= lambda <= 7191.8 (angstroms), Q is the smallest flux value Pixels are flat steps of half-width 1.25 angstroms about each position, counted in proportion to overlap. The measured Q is 6.23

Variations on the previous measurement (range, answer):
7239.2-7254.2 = 6.11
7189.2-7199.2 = 6.36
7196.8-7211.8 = 6.07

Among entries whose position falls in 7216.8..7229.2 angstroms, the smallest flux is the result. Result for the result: 6.15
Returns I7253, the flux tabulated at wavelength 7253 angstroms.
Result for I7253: 6.24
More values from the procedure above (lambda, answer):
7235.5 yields 6.25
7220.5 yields 6.15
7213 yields 6.3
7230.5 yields 6.31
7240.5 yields 6.14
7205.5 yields 6.22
